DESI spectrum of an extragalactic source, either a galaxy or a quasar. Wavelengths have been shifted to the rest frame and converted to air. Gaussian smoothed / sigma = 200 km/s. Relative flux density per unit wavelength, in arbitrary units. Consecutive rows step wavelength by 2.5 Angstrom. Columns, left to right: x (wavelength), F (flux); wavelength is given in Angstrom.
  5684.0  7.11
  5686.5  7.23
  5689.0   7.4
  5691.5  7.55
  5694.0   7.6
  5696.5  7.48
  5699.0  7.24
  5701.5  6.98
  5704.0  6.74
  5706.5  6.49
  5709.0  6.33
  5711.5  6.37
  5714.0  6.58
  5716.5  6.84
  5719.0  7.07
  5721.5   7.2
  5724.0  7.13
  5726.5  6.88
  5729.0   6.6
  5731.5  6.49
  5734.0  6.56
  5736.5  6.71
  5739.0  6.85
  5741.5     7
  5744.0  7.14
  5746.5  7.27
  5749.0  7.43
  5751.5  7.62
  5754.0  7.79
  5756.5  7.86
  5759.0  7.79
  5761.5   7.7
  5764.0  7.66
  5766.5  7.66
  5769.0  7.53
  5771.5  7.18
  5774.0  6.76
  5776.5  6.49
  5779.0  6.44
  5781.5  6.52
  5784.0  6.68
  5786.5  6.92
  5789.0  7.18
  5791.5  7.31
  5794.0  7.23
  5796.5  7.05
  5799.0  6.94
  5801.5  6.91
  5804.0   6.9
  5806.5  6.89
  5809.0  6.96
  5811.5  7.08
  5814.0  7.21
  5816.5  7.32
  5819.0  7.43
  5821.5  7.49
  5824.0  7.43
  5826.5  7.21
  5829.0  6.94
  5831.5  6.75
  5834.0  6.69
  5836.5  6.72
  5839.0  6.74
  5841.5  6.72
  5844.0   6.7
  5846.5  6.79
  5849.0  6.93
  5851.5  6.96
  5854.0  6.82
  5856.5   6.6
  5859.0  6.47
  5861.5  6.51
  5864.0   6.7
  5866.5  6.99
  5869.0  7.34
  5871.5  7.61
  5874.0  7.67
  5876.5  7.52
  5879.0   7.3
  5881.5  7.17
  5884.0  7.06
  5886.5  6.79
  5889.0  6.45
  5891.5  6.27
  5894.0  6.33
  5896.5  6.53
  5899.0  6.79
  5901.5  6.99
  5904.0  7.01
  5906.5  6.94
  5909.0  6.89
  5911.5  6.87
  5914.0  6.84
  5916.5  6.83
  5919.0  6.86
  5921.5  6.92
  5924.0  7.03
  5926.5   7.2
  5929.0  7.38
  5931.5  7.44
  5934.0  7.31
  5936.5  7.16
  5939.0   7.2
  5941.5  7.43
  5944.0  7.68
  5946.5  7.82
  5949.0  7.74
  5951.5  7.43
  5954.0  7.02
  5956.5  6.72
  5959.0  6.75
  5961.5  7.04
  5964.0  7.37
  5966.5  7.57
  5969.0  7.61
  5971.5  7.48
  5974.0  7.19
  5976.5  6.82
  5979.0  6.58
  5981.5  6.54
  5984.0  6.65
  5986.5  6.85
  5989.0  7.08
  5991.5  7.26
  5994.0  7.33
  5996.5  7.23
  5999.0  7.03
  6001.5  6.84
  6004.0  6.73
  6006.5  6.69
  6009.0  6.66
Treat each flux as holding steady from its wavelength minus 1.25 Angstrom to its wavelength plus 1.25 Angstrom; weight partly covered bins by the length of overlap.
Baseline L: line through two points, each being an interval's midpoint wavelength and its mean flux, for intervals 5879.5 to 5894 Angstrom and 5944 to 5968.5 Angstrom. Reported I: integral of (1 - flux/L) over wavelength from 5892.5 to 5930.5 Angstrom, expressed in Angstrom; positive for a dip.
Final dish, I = 0.3 Angstrom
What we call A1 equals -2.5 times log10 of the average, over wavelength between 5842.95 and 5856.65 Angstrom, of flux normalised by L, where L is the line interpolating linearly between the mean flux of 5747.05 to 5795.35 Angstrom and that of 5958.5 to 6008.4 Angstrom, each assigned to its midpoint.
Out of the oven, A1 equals 0.055 mag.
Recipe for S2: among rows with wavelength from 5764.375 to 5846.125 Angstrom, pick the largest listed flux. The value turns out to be 7.66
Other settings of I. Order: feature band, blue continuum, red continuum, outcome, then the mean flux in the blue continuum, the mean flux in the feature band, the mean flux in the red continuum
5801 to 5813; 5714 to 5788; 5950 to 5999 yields 0.22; 7.09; 6.96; 7.08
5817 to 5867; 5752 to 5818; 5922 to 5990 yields 1.98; 7.16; 6.88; 7.19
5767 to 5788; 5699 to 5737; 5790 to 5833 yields 0.40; 6.75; 6.85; 7.12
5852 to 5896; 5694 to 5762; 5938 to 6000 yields 1.32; 7.05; 6.91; 7.18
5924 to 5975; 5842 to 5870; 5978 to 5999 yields -3.08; 6.79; 7.32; 6.95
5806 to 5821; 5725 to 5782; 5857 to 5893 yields -0.26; 7.14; 7.18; 6.98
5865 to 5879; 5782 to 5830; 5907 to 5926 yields -0.84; 7.1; 7.4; 6.91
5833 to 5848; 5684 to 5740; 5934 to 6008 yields 0.64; 6.93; 6.73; 7.13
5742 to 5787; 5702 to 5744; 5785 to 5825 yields -1.96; 6.76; 7.25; 7.14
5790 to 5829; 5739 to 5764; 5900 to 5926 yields 0.71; 7.49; 7.15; 6.92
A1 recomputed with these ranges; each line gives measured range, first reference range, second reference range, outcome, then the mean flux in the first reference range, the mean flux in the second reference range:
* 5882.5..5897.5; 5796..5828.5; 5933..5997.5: 0.09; 7.14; 7.19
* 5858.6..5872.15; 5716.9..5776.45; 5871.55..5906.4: 0.01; 7.19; 6.94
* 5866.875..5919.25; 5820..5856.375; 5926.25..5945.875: 0.03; 6.91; 7.37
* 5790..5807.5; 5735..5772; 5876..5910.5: 0.03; 7.41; 6.85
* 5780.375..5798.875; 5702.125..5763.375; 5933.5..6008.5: 0.01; 7.02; 7.13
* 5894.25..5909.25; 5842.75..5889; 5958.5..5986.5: 0.03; 6.98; 7.05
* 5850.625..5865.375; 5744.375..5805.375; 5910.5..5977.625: 0.08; 7.2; 7.21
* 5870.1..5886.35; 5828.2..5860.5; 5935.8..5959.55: -0.06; 6.75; 7.31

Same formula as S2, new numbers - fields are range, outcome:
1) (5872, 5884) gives 7.67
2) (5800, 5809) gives 6.96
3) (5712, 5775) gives 7.86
